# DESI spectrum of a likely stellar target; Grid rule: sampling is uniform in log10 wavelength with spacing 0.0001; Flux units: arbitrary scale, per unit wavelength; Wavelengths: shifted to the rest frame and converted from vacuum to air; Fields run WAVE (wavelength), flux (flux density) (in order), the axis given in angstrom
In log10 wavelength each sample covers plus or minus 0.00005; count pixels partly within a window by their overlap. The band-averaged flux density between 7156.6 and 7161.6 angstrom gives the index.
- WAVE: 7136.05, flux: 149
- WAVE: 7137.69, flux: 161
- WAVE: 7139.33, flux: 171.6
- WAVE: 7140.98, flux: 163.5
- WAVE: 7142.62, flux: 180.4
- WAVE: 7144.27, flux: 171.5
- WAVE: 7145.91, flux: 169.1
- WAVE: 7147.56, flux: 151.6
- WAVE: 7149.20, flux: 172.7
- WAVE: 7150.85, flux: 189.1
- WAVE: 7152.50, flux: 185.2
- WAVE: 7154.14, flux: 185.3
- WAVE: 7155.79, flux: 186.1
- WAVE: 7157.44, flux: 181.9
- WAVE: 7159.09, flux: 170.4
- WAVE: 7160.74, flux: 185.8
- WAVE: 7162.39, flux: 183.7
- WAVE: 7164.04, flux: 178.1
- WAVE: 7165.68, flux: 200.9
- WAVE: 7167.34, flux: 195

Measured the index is 179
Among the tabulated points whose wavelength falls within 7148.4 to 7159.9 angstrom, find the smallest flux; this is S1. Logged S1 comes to 170.4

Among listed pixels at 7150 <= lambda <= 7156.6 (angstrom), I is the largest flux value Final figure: 189.1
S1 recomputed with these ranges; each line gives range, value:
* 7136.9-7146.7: 161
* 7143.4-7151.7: 151.6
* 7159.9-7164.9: 178.1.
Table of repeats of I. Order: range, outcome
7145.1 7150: 172.7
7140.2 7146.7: 180.4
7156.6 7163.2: 185.8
